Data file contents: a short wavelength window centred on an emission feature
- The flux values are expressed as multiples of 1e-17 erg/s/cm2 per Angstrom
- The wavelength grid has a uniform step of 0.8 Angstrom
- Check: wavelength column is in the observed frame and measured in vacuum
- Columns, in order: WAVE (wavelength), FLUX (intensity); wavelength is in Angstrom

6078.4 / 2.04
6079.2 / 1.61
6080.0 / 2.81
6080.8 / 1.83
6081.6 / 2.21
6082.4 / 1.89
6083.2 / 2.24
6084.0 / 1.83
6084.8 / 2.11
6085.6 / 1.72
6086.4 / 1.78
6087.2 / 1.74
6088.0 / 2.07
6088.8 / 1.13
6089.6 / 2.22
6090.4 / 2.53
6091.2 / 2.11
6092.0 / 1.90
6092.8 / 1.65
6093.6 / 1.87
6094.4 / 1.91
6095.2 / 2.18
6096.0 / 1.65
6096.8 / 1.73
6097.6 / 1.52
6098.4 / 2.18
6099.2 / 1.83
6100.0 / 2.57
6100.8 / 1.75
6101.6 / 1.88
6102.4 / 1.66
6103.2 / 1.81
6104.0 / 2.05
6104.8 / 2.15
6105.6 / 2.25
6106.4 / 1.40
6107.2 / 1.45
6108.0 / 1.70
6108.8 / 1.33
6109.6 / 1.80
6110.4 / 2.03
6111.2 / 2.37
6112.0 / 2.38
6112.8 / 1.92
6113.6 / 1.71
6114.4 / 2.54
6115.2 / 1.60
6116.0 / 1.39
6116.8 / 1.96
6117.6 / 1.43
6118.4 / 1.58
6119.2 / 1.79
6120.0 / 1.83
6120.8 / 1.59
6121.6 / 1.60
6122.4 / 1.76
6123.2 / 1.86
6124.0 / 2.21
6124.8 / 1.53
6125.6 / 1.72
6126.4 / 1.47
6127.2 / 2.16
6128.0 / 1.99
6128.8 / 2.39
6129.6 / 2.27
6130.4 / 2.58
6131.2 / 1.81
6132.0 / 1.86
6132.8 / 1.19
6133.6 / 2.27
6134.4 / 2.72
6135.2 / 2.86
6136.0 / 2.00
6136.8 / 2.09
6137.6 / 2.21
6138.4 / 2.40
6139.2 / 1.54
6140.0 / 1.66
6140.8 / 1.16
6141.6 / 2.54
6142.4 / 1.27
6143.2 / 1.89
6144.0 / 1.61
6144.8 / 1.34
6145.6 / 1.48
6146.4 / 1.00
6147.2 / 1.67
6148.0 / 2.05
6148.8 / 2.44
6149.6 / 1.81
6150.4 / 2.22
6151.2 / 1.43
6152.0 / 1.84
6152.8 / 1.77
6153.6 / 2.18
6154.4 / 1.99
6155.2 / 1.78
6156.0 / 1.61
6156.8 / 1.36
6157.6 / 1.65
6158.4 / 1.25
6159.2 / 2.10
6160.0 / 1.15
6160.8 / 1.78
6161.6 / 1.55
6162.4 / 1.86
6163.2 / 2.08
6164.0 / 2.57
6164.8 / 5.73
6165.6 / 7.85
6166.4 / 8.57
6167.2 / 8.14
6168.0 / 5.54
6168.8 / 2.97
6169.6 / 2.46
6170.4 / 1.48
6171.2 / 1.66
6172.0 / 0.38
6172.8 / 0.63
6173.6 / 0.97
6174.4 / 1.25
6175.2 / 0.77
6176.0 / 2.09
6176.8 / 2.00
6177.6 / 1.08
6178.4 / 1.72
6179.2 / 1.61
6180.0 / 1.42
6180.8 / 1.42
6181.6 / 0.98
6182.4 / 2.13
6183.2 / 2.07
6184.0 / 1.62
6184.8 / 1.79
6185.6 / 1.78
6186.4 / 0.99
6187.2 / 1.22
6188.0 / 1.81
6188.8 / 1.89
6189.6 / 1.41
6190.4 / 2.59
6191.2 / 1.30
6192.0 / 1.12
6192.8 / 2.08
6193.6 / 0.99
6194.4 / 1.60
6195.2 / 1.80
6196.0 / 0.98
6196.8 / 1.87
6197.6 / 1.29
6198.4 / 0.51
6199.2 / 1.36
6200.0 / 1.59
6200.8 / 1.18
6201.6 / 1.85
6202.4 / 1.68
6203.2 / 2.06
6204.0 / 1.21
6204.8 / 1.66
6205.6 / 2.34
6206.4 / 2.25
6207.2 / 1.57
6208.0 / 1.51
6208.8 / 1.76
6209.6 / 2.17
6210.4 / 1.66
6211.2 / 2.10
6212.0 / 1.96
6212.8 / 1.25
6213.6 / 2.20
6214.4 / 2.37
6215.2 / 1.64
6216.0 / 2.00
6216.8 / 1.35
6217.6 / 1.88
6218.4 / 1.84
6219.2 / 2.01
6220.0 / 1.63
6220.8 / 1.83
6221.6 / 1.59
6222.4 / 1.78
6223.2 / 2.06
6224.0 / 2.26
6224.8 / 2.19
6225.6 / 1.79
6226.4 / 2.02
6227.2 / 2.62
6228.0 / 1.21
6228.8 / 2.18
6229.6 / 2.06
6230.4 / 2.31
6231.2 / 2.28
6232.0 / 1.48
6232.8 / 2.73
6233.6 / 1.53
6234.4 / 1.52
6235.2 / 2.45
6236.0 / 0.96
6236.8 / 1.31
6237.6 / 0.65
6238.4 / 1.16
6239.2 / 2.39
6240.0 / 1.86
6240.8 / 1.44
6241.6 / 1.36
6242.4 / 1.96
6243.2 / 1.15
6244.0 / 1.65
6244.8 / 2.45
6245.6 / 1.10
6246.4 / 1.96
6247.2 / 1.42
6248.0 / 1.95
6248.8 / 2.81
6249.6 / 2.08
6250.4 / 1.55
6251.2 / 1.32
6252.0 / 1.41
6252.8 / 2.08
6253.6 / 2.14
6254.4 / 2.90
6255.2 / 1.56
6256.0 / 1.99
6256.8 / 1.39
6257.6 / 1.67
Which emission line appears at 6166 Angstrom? H-beta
